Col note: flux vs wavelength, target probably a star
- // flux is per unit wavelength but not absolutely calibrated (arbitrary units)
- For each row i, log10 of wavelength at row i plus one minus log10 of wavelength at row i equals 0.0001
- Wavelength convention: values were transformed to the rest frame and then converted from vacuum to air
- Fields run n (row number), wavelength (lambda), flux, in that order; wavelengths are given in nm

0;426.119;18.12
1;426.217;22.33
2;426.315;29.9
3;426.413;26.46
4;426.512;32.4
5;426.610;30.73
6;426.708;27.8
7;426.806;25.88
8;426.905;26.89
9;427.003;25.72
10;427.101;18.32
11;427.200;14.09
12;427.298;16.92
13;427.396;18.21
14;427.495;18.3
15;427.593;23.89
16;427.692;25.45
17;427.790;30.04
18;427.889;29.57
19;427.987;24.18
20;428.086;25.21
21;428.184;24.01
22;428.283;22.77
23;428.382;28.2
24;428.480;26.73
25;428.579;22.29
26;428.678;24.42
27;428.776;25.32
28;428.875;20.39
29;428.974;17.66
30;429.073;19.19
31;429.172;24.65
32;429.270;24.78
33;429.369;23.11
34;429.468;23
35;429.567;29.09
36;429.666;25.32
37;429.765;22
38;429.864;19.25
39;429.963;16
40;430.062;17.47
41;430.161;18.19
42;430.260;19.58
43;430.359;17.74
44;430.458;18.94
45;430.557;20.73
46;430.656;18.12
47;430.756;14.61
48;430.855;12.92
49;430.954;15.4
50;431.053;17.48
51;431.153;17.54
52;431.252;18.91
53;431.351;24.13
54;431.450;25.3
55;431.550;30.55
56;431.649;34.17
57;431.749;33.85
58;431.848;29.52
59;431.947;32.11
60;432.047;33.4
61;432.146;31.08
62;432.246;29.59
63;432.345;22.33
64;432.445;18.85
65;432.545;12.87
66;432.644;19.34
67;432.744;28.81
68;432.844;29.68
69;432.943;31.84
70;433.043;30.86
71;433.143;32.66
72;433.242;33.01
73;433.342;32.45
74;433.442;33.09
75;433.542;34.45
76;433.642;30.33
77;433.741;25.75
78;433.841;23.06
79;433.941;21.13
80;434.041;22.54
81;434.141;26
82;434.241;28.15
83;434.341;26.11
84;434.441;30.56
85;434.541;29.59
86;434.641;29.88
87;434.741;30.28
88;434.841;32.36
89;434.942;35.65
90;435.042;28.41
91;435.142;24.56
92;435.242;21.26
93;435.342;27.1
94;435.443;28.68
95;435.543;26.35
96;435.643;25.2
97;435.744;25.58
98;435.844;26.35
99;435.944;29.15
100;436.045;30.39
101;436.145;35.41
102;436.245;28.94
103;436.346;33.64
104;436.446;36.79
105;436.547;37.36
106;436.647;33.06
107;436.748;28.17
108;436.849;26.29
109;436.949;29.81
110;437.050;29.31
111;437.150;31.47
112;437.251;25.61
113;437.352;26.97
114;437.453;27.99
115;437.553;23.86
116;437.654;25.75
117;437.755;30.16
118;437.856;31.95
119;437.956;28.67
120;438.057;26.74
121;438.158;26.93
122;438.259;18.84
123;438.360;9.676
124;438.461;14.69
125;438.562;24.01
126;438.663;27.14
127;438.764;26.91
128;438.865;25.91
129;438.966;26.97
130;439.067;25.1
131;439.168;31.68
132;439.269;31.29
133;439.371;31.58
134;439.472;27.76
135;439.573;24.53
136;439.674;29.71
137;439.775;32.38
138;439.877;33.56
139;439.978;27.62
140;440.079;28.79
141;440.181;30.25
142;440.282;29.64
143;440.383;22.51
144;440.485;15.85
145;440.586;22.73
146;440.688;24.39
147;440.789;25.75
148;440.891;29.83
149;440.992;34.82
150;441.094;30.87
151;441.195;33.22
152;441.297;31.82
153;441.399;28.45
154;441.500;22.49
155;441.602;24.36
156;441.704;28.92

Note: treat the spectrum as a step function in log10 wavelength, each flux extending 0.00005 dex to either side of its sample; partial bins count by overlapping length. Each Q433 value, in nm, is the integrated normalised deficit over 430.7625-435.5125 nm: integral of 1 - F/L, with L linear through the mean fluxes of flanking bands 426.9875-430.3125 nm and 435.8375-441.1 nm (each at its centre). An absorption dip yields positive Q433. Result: -0.370 nm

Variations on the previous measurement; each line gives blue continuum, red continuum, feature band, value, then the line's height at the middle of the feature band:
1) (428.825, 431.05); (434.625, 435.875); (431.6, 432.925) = -0.24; 23.3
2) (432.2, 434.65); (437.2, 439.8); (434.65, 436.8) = -0.24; 26.8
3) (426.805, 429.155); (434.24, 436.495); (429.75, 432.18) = 0.31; 25.5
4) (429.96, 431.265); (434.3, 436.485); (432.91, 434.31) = -0.24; 24.8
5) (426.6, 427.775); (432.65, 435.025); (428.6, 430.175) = 0.18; 24.8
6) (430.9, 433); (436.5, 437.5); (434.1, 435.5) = -0.03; 27.8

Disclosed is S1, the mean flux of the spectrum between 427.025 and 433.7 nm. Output 24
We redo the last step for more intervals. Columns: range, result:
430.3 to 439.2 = 26.7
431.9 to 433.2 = 27.2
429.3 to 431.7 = 20.8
